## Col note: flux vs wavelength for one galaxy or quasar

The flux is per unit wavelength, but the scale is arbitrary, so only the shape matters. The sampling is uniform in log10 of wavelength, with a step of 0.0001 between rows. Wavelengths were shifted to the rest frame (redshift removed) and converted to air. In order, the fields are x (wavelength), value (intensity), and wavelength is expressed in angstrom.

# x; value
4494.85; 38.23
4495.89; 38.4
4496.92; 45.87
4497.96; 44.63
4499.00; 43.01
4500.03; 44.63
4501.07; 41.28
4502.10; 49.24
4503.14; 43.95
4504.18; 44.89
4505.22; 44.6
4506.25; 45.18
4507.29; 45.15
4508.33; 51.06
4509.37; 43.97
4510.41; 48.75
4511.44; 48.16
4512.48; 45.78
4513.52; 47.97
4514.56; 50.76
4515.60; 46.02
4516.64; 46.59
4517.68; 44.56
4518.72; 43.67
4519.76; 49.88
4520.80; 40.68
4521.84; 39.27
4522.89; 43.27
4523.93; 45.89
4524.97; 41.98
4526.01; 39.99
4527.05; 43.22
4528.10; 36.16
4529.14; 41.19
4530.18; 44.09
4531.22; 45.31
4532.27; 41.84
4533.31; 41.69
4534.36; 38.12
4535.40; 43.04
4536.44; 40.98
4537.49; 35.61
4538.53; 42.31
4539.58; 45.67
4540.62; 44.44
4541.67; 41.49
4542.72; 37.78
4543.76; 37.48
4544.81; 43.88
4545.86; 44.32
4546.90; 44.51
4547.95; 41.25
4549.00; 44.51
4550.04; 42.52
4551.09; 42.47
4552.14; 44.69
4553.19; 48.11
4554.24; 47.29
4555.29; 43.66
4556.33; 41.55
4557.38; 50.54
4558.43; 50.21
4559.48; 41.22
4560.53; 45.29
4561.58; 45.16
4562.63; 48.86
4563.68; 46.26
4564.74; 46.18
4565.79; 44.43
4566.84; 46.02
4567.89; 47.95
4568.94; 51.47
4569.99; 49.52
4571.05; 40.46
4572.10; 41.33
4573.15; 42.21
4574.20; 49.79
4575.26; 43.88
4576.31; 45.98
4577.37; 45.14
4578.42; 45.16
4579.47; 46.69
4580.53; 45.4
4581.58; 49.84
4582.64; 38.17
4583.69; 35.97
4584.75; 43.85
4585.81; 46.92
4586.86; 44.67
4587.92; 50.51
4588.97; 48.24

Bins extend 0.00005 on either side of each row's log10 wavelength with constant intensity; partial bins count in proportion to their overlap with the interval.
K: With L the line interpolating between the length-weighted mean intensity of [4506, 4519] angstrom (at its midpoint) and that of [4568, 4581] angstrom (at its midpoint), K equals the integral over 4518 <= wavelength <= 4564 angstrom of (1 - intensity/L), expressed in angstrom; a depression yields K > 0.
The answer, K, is 3.1 angstrom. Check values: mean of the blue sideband 46.8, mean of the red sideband 45.7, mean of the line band 43.2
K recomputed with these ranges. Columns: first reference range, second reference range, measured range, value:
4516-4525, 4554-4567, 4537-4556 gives 1.0 angstrom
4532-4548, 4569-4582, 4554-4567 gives -0.6 angstrom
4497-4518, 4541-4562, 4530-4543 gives 0.8 angstrom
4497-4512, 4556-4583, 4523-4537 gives 1.2 angstrom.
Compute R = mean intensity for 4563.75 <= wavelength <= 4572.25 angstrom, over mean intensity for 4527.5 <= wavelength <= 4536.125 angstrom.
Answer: 1.11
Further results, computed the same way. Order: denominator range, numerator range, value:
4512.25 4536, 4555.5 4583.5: 1.05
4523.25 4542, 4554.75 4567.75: 1.10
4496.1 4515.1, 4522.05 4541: 0.91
